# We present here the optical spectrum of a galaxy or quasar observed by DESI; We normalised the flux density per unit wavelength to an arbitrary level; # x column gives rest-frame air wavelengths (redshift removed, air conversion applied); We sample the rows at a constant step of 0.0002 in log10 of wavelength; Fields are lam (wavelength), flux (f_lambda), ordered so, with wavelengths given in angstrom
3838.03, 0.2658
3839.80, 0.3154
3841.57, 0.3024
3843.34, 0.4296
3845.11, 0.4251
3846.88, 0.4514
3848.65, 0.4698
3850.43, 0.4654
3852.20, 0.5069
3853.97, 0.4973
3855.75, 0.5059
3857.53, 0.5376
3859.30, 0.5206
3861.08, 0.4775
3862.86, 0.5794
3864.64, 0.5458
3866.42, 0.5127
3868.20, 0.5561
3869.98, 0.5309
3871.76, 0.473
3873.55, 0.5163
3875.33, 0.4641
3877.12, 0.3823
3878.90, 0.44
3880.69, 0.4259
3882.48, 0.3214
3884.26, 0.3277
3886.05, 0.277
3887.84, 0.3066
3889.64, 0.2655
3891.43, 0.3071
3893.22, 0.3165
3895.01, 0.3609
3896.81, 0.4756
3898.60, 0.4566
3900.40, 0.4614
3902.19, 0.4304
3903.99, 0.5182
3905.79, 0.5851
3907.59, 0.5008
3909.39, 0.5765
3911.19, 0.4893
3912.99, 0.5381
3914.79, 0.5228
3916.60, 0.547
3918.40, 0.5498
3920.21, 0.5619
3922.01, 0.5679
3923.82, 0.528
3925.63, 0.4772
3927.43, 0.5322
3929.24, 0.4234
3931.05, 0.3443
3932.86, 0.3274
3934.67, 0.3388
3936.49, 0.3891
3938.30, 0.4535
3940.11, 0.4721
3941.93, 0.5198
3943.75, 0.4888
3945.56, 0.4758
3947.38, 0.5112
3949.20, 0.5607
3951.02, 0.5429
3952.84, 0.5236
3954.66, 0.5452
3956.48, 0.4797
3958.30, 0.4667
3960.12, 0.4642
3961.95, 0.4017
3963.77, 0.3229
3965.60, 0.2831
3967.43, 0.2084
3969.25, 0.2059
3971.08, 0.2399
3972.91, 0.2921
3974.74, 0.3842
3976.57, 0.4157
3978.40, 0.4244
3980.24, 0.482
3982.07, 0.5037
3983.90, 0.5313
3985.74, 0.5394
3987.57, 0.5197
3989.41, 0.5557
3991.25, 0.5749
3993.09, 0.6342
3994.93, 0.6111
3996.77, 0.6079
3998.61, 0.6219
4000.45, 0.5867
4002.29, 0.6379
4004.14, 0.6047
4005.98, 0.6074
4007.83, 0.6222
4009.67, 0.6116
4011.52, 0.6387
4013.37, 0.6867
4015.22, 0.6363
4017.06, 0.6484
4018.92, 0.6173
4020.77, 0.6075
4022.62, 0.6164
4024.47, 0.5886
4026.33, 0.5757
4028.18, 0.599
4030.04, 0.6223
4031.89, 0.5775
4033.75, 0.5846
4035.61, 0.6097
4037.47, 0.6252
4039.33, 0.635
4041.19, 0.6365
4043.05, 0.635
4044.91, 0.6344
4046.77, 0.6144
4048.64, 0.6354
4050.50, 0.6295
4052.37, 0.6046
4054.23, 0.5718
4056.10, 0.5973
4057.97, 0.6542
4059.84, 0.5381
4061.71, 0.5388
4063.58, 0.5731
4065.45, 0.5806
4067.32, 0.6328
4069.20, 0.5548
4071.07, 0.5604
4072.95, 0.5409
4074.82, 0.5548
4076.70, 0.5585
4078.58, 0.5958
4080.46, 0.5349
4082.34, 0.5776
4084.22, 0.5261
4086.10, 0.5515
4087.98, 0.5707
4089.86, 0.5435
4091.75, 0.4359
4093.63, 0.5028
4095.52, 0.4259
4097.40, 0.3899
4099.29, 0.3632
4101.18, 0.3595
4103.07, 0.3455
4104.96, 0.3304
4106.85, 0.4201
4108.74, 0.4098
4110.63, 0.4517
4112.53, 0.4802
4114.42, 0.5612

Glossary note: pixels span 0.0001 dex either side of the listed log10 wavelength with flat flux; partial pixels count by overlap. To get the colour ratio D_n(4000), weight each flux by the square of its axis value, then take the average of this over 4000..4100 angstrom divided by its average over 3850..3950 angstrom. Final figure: 1.3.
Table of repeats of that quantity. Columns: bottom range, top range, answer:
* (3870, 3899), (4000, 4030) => 1.71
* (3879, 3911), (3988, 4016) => 1.58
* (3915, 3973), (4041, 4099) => 1.35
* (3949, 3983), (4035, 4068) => 1.57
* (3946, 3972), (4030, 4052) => 1.57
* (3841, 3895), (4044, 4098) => 1.42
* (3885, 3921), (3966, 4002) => 1.09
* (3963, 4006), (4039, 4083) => 1.29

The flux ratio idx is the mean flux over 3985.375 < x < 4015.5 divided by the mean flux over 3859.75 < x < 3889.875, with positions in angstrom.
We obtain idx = 1.38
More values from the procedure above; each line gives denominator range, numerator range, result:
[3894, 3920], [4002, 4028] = 1.24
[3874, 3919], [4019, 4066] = 1.39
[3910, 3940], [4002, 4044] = 1.30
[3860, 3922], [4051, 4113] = 1.11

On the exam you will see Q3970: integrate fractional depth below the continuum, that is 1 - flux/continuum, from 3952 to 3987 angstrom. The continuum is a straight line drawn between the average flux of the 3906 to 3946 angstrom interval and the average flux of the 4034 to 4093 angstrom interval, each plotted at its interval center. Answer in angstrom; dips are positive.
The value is 7.4 angstrom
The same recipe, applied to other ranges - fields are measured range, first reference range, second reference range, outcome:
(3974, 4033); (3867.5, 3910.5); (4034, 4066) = -2.4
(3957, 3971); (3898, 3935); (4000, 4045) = 5.4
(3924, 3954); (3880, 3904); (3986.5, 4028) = 0.3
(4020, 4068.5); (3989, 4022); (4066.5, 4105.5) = -3.8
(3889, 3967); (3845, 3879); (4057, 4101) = 6.9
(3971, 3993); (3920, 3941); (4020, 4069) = 2.1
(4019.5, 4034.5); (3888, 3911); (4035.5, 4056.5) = 0.0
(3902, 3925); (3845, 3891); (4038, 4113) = -3.2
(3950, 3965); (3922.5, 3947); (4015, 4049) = 0.6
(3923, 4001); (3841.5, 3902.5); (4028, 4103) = 5.5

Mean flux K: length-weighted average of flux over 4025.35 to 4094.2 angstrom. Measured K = 0.582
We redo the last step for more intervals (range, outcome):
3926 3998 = 0.452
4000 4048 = 0.618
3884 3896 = 0.309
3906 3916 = 0.53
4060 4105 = 0.51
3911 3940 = 0.474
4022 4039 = 0.601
